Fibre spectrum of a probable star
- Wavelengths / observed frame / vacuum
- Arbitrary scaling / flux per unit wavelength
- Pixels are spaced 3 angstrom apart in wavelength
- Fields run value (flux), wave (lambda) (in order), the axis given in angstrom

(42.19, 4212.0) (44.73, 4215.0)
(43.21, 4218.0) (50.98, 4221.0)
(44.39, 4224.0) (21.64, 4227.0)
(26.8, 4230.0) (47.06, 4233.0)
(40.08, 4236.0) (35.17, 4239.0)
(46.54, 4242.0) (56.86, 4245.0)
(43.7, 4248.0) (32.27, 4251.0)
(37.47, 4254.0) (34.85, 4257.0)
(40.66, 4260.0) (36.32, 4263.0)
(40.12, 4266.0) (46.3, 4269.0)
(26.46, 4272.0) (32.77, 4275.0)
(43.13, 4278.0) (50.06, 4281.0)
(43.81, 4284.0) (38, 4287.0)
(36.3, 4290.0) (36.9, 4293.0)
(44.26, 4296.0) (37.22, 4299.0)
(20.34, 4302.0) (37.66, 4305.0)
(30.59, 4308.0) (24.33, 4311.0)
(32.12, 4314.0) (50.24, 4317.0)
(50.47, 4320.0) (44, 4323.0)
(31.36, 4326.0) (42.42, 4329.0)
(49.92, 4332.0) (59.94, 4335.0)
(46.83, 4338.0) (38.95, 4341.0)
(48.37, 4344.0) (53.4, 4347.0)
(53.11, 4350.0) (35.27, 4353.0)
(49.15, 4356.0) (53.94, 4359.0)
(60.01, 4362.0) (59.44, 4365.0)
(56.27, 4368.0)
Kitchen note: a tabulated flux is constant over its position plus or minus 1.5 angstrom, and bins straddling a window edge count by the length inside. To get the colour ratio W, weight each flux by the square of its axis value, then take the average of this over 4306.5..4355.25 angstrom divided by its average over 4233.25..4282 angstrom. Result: 1.11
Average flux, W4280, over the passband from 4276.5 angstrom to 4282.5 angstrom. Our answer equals 46.6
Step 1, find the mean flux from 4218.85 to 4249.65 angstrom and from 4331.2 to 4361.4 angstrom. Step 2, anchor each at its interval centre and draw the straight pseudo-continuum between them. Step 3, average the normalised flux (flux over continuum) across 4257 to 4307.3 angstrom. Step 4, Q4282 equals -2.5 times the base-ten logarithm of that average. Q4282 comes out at 0.177 mag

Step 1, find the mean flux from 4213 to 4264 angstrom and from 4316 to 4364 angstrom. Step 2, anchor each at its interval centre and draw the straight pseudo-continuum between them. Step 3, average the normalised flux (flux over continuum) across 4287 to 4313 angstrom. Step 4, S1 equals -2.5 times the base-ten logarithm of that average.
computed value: 0.312 mag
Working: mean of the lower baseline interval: 40.2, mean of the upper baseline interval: 48.1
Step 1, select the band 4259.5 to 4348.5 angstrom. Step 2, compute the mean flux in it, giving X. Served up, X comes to 40.4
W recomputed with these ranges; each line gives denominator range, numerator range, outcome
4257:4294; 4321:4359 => 1.22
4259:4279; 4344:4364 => 1.40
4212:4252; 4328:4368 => 1.29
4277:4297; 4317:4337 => 1.14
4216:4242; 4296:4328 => 0.96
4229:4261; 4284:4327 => 0.94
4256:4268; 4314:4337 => 1.23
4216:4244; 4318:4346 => 1.21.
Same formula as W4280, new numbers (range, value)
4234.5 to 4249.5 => 44.5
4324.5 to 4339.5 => 46.1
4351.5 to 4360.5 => 46.1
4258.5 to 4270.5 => 40.9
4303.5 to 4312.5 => 30.9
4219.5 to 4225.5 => 47.7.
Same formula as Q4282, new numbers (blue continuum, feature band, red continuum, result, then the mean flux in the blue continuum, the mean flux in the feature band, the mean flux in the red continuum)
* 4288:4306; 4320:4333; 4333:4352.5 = 0.04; 35.5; 42.6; 49.3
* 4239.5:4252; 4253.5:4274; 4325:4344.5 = 0.20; 44.6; 37.3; 45.6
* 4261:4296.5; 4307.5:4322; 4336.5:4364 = 0.16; 39.4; 38.3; 49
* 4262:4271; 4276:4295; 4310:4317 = -0.10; 40.4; 41.2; 33.2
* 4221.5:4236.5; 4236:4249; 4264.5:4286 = -0.19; 36.7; 45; 40.3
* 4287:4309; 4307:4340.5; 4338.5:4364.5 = 0.00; 35.1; 42.1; 49.3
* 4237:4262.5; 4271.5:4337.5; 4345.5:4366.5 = 0.18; 40.7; 39.5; 52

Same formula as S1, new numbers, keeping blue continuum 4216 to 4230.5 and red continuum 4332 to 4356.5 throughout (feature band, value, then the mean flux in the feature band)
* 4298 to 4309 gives 0.394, 31.2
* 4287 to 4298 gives 0.134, 38.9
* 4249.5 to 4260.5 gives 0.143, 35.9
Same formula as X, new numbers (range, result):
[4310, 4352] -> 44.8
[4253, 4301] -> 38.9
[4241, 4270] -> 41.3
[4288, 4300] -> 38.7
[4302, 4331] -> 37.4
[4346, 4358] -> 47.8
